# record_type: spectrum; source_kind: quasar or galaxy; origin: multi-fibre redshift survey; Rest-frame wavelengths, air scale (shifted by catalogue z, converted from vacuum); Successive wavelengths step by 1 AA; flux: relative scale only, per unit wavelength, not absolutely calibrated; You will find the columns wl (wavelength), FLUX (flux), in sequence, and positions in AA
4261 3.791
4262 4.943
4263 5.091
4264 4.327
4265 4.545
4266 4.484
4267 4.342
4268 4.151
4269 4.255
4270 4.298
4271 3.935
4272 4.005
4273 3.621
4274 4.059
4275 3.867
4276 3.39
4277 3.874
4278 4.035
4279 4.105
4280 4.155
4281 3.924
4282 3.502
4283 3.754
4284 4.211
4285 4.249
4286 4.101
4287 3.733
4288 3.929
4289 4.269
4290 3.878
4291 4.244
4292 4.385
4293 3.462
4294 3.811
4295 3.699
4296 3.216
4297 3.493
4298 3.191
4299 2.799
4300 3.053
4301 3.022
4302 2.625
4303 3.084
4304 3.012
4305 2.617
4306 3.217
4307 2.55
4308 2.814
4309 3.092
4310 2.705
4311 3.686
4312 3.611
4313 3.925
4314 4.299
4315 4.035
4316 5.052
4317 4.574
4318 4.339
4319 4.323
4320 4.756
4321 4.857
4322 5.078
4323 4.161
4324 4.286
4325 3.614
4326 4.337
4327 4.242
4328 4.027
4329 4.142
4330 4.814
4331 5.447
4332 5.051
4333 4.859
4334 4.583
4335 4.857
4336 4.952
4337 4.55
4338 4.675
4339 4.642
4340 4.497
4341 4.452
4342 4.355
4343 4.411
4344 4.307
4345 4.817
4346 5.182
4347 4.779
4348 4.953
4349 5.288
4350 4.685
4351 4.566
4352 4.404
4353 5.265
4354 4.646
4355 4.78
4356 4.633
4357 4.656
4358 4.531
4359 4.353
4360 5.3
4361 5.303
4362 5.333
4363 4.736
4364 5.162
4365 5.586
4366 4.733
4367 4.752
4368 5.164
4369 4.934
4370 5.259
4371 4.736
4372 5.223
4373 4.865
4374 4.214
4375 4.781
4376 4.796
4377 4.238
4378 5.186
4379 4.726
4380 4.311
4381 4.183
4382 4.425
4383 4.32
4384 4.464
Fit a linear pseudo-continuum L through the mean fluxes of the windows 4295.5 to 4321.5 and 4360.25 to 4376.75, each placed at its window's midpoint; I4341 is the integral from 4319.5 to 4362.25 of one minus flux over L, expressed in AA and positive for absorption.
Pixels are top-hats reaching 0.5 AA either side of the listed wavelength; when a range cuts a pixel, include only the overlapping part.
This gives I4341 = -3.8 AA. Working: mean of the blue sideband 3.54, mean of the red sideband 4.97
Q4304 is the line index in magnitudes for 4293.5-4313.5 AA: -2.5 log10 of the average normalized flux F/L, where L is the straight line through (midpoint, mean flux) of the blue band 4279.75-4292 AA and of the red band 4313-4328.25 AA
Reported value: 0.31 mag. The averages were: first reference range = 4.01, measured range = 3.16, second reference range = 4.39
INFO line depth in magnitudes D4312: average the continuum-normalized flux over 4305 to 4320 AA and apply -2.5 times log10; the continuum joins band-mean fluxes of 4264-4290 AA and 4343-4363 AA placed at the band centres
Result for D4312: 0.18 mag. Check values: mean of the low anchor 4.03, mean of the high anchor 4.82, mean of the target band 3.73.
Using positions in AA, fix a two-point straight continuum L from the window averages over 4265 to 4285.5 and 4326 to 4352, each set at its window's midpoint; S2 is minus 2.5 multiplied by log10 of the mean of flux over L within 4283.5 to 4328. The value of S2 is 0.15 mag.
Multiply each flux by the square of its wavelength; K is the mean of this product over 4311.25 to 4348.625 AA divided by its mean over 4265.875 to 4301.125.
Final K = 1.20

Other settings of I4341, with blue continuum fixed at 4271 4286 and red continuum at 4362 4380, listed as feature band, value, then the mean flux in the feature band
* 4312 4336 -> -0.6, 4.5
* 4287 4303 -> 2.2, 3.53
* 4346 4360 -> -0.2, 4.77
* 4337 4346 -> 0.0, 4.56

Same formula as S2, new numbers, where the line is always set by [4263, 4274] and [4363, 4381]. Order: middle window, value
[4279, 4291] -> 0.088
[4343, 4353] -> -0.019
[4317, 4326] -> 0.027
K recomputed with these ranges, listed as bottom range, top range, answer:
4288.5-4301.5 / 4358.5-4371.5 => 1.45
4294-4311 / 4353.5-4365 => 1.64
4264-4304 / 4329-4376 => 1.31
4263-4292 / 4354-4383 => 1.23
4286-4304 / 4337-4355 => 1.37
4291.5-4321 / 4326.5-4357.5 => 1.34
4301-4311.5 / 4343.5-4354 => 1.67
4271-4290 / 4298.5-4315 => 0.81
